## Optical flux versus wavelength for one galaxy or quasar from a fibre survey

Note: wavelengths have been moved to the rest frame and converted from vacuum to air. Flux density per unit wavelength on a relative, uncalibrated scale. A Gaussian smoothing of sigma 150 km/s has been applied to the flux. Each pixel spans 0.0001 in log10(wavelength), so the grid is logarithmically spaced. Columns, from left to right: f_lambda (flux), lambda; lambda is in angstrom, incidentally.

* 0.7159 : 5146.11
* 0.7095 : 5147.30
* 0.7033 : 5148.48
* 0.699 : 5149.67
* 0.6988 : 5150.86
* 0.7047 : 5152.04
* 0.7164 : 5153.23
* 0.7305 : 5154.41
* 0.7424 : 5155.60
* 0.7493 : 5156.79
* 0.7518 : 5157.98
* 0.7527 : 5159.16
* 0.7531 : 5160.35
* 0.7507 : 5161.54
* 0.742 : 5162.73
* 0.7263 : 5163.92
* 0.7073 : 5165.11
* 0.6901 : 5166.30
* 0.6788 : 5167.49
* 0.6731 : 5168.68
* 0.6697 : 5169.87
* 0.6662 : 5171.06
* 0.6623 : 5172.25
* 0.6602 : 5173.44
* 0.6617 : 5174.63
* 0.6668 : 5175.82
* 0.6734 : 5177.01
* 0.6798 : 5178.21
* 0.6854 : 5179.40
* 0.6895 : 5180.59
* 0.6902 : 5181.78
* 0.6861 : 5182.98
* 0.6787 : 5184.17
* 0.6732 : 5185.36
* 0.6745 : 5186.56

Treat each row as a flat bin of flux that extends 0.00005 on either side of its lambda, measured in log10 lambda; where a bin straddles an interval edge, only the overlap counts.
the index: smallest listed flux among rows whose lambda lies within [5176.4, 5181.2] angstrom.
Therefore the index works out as 0.6734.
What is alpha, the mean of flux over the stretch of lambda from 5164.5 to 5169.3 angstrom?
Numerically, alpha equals 0.687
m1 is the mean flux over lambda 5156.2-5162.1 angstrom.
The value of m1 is 0.752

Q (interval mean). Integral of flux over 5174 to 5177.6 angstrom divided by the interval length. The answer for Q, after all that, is 0.668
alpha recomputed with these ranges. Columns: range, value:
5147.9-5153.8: 0.704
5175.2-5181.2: 0.679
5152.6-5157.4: 0.734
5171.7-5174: 0.662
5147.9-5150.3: 0.699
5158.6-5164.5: 0.744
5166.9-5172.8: 0.67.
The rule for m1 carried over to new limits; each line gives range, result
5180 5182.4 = 0.689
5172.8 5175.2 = 0.662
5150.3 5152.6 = 0.704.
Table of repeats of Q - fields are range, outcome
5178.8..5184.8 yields 0.687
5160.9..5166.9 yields 0.723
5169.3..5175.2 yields 0.664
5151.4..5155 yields 0.719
